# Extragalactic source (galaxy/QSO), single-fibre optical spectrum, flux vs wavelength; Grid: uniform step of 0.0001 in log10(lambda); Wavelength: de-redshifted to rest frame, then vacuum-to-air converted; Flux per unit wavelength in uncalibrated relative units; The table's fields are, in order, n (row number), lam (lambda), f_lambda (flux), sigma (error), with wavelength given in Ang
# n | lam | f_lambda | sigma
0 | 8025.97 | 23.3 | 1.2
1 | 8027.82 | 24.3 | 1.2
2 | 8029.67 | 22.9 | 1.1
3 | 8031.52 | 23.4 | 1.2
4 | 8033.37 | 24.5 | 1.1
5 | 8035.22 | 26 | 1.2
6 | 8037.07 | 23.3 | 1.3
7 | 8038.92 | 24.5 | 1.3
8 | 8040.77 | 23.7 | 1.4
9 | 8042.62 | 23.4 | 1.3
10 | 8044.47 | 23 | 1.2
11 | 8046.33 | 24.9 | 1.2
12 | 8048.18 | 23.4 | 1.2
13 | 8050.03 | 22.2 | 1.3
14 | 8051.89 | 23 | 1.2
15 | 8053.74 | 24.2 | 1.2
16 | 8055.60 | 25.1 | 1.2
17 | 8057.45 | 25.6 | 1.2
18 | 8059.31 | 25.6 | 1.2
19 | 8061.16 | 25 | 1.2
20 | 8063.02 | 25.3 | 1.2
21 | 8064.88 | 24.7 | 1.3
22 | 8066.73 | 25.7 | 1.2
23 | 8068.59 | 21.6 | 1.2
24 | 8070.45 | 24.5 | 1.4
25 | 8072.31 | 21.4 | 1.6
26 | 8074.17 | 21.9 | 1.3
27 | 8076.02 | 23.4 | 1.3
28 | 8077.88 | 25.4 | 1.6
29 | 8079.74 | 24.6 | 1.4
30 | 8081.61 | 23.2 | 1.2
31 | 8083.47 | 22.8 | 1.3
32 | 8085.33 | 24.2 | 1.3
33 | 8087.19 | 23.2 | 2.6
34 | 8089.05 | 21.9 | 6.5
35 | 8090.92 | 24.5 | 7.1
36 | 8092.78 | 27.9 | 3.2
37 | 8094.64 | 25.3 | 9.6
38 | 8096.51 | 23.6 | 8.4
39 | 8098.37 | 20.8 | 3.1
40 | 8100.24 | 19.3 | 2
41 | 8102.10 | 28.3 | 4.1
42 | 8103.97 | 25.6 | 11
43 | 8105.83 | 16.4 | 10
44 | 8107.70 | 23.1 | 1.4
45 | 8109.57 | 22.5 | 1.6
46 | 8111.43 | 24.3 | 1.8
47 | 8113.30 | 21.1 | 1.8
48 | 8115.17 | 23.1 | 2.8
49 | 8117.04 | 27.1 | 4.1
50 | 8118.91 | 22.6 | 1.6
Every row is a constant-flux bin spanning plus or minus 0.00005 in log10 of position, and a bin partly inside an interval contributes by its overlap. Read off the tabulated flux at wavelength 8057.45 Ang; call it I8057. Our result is 25.6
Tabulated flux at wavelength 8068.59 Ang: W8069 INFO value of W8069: 21.6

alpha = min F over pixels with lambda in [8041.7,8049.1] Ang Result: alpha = 23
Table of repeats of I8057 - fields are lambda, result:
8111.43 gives 24.3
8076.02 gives 23.4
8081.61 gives 23.2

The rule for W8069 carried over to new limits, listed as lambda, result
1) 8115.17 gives 23.1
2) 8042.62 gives 23.4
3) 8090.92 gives 24.5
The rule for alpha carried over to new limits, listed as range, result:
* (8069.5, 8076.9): 21.4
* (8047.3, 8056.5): 22.2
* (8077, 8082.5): 23.2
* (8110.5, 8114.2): 21.1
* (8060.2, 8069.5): 21.6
